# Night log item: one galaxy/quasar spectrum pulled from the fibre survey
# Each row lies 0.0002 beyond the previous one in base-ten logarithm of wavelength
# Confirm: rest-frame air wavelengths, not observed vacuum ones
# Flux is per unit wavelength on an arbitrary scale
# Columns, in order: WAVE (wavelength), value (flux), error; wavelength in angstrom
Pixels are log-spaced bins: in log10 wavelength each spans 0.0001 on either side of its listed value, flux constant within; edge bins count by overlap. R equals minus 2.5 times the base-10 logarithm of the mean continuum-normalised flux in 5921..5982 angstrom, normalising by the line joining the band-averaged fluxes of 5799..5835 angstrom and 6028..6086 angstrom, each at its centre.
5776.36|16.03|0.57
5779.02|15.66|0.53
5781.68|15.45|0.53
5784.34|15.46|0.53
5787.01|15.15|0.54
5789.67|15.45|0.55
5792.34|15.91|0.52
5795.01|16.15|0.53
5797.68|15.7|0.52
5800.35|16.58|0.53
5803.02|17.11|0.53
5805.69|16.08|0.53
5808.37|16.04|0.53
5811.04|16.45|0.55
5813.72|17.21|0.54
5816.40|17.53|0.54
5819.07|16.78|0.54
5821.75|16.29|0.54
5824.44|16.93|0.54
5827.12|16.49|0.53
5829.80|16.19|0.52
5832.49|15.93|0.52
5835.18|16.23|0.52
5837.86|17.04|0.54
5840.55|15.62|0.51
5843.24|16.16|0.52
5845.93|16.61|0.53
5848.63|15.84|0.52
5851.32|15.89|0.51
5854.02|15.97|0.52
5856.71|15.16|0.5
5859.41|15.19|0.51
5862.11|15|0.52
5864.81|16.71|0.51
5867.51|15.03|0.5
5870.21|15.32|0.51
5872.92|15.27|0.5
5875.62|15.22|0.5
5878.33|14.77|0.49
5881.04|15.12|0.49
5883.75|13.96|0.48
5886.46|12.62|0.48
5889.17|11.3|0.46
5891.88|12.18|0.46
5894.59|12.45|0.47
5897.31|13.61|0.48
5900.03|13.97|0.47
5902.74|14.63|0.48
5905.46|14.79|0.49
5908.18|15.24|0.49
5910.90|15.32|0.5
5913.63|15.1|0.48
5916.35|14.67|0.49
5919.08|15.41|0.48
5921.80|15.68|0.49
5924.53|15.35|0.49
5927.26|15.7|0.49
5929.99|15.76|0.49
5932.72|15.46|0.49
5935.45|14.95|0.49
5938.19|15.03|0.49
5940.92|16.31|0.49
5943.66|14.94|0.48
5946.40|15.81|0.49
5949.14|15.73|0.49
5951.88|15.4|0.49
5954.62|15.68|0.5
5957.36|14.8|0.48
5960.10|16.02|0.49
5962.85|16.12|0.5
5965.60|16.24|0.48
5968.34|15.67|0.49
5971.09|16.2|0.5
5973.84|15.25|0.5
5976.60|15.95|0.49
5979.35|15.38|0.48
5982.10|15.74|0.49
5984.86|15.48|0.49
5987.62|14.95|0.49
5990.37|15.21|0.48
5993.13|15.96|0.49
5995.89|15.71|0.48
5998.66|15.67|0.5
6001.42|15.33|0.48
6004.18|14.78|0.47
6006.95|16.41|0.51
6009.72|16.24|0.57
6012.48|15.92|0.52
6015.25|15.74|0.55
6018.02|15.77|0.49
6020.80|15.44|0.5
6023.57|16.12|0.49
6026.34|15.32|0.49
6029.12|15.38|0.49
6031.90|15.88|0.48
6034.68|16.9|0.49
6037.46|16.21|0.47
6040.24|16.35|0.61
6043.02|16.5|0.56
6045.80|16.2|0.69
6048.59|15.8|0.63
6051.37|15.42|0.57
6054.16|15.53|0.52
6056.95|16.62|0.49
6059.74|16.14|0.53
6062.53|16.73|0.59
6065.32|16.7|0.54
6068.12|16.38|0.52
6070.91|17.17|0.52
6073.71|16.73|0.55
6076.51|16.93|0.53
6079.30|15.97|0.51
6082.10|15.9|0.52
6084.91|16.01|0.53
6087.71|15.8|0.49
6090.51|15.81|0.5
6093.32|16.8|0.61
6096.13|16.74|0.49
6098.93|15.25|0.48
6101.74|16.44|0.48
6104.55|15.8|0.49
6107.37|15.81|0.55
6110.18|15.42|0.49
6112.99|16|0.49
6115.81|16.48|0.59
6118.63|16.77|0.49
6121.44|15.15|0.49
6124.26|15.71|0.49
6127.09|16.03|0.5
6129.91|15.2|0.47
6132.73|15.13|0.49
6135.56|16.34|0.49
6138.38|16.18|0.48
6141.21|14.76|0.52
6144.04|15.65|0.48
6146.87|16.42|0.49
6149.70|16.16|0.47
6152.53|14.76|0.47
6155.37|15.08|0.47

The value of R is 0.05 mag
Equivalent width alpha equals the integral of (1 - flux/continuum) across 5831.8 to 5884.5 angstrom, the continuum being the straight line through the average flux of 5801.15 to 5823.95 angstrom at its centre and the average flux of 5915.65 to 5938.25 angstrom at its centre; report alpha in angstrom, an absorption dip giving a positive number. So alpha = 1.8 angstrom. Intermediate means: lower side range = 16.7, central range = 15.6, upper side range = 15.4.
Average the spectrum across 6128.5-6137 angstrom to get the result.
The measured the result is 15.6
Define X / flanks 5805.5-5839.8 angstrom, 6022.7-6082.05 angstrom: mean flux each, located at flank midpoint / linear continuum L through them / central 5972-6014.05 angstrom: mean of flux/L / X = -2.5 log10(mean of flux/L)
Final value 0.05 mag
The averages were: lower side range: 16.6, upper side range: 16.2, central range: 15.6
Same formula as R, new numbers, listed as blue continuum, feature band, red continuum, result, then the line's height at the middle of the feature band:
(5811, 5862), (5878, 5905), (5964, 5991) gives 0.188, 16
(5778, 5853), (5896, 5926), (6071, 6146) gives 0.087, 16.1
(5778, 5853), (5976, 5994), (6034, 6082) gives 0.055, 16.3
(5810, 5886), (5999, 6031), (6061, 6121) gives 0.031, 16.1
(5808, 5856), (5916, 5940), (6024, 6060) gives 0.058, 16.2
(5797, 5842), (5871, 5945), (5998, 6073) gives 0.118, 16.3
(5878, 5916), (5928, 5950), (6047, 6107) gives -0.075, 14.5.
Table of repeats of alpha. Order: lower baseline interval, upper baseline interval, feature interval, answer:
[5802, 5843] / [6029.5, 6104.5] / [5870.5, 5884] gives 1.21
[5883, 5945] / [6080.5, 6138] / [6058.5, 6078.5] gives -1.31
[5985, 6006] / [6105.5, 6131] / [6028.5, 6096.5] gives -2.71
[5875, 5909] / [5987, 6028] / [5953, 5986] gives -1.48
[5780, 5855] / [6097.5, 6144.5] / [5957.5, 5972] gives 0.06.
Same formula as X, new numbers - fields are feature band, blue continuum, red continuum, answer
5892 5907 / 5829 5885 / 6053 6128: 0.14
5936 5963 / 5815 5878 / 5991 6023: 0.02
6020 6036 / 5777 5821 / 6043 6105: 0.03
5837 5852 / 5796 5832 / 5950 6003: 0.01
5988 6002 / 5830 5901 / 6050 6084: 0.02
